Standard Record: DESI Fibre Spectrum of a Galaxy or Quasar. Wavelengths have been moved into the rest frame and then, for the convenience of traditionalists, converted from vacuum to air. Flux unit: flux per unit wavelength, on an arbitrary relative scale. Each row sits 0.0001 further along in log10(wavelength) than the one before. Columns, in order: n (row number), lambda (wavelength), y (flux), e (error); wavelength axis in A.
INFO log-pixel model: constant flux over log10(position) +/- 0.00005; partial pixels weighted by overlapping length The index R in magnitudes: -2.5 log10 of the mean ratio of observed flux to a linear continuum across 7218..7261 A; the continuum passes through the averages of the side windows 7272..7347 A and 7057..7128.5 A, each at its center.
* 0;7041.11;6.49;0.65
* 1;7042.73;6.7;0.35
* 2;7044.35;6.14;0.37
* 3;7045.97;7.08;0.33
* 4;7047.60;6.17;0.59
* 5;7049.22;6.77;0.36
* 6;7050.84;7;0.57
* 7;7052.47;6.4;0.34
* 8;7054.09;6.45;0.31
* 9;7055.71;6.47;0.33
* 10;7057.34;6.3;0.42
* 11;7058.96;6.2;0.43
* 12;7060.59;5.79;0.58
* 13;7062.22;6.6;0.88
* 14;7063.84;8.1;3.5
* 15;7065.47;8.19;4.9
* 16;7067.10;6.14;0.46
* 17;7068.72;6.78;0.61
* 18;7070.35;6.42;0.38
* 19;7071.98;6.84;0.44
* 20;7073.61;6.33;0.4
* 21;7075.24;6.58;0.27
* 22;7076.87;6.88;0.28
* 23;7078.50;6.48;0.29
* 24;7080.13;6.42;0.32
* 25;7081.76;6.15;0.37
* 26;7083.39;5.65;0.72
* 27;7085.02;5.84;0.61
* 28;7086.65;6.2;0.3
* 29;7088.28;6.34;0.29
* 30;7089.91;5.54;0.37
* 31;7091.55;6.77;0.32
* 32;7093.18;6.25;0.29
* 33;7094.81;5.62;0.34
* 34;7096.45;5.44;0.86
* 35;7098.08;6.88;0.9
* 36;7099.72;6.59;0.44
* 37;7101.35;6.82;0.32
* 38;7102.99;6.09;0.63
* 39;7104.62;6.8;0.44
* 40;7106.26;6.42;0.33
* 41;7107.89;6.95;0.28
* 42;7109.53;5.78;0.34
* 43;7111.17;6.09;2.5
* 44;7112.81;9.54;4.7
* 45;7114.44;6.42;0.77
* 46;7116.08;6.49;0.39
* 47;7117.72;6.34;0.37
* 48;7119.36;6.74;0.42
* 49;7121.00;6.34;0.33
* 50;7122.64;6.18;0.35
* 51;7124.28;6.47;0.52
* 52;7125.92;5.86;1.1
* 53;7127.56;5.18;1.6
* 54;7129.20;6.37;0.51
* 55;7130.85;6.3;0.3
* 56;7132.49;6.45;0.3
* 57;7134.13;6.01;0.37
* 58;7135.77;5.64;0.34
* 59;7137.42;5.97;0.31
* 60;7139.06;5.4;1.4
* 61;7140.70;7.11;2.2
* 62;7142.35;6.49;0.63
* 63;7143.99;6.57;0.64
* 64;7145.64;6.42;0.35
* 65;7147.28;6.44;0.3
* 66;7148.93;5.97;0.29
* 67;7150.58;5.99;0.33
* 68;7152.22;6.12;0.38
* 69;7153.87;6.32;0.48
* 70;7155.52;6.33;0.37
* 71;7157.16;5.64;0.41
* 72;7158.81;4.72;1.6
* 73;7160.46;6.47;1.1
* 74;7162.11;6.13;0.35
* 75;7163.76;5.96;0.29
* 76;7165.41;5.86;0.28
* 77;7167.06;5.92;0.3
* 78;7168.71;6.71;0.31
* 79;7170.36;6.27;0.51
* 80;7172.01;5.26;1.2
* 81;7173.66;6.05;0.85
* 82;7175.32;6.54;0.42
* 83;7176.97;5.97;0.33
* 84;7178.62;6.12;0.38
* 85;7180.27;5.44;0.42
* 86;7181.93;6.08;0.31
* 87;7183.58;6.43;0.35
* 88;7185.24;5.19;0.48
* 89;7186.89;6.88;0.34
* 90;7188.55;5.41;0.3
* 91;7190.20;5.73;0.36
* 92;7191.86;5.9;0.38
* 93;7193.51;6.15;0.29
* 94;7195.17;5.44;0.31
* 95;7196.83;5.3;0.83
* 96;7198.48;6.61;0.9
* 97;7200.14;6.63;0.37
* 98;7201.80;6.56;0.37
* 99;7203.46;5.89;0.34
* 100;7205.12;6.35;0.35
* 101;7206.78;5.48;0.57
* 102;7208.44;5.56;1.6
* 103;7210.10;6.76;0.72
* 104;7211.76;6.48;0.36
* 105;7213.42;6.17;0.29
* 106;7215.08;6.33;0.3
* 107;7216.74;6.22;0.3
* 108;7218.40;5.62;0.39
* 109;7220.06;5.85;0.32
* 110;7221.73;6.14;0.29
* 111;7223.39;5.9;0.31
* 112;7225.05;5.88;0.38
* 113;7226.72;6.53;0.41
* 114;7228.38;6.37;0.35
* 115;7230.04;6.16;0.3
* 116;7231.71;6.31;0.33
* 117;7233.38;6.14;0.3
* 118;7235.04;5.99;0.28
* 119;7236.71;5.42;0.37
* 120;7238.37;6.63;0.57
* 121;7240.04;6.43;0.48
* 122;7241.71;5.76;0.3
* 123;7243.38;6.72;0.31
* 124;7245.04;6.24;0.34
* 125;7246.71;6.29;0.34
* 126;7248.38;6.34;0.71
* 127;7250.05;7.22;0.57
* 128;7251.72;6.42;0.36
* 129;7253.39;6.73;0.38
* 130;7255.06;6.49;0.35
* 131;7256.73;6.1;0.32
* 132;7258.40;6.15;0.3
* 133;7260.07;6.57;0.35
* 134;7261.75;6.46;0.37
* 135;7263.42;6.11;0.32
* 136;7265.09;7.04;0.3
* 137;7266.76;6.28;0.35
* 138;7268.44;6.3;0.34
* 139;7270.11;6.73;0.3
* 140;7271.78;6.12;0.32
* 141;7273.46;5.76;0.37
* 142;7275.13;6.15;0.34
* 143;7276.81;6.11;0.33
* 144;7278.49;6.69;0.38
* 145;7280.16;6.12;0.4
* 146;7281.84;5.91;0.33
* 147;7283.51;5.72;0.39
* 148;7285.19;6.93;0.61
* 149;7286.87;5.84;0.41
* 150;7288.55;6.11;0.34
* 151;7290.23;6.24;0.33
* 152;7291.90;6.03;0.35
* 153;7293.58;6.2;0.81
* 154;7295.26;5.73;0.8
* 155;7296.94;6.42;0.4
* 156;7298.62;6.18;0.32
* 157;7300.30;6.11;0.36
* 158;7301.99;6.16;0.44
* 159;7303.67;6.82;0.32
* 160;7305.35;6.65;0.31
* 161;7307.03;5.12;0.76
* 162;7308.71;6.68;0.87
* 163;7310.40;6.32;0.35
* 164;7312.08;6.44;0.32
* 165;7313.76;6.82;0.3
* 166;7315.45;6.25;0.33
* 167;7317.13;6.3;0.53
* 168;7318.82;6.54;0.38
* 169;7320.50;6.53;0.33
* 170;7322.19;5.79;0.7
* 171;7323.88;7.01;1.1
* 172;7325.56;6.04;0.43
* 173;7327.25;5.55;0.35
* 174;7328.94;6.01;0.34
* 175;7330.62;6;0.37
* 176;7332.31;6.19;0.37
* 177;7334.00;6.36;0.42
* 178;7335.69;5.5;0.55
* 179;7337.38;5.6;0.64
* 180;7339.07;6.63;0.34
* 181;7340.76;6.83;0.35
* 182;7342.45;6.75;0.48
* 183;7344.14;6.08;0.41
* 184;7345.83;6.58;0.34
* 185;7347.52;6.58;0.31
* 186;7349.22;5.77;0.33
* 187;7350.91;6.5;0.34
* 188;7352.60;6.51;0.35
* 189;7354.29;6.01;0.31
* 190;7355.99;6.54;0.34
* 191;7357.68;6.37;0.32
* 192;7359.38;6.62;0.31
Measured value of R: 0.01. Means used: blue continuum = 6.45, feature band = 6.25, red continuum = 6.22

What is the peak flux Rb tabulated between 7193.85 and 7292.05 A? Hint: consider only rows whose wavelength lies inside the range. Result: 7.22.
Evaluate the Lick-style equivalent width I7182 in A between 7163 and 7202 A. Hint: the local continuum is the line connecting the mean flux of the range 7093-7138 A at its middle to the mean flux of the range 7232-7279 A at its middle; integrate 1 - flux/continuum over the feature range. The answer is 2.08 A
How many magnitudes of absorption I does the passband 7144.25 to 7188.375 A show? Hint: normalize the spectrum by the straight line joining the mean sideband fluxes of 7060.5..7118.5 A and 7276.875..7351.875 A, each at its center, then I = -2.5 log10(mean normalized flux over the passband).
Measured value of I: 0.07 mag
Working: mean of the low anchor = 6.52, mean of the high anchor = 6.24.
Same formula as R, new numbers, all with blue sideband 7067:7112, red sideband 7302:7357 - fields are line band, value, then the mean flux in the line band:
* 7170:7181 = 0.07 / 5.94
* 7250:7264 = -0.02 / 6.44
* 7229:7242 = 0.03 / 6.12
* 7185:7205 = 0.05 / 6.01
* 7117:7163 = 0.03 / 6.14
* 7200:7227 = 0.03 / 6.12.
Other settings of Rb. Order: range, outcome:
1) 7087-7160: 9.54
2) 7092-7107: 6.88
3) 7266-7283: 6.73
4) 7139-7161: 7.11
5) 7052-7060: 6.47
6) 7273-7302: 6.93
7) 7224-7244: 6.72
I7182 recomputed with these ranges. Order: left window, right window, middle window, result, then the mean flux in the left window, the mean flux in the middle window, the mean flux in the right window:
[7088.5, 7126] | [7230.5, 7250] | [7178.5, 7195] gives 1.1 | 6.46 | 5.9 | 6.24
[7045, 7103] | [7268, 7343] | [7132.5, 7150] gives 0.5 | 6.46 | 6.21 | 6.23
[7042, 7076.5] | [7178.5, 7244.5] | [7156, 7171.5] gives 0.7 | 6.64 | 5.96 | 6.07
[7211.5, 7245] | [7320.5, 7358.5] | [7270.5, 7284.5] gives 0.2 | 6.15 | 6.1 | 6.24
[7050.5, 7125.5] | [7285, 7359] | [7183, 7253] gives 2.4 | 6.5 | 6.14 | 6.26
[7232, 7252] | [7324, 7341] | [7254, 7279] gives -0.4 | 6.3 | 6.34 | 6.09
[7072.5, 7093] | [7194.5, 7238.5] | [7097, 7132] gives -1.5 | 6.27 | 6.5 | 6.1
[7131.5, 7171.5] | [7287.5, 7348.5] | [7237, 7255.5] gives -0.8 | 6.12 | 6.45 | 6.25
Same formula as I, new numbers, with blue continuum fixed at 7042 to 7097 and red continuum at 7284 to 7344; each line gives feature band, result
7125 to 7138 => 0.07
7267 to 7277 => 0.01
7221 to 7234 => 0.02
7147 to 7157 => 0.04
